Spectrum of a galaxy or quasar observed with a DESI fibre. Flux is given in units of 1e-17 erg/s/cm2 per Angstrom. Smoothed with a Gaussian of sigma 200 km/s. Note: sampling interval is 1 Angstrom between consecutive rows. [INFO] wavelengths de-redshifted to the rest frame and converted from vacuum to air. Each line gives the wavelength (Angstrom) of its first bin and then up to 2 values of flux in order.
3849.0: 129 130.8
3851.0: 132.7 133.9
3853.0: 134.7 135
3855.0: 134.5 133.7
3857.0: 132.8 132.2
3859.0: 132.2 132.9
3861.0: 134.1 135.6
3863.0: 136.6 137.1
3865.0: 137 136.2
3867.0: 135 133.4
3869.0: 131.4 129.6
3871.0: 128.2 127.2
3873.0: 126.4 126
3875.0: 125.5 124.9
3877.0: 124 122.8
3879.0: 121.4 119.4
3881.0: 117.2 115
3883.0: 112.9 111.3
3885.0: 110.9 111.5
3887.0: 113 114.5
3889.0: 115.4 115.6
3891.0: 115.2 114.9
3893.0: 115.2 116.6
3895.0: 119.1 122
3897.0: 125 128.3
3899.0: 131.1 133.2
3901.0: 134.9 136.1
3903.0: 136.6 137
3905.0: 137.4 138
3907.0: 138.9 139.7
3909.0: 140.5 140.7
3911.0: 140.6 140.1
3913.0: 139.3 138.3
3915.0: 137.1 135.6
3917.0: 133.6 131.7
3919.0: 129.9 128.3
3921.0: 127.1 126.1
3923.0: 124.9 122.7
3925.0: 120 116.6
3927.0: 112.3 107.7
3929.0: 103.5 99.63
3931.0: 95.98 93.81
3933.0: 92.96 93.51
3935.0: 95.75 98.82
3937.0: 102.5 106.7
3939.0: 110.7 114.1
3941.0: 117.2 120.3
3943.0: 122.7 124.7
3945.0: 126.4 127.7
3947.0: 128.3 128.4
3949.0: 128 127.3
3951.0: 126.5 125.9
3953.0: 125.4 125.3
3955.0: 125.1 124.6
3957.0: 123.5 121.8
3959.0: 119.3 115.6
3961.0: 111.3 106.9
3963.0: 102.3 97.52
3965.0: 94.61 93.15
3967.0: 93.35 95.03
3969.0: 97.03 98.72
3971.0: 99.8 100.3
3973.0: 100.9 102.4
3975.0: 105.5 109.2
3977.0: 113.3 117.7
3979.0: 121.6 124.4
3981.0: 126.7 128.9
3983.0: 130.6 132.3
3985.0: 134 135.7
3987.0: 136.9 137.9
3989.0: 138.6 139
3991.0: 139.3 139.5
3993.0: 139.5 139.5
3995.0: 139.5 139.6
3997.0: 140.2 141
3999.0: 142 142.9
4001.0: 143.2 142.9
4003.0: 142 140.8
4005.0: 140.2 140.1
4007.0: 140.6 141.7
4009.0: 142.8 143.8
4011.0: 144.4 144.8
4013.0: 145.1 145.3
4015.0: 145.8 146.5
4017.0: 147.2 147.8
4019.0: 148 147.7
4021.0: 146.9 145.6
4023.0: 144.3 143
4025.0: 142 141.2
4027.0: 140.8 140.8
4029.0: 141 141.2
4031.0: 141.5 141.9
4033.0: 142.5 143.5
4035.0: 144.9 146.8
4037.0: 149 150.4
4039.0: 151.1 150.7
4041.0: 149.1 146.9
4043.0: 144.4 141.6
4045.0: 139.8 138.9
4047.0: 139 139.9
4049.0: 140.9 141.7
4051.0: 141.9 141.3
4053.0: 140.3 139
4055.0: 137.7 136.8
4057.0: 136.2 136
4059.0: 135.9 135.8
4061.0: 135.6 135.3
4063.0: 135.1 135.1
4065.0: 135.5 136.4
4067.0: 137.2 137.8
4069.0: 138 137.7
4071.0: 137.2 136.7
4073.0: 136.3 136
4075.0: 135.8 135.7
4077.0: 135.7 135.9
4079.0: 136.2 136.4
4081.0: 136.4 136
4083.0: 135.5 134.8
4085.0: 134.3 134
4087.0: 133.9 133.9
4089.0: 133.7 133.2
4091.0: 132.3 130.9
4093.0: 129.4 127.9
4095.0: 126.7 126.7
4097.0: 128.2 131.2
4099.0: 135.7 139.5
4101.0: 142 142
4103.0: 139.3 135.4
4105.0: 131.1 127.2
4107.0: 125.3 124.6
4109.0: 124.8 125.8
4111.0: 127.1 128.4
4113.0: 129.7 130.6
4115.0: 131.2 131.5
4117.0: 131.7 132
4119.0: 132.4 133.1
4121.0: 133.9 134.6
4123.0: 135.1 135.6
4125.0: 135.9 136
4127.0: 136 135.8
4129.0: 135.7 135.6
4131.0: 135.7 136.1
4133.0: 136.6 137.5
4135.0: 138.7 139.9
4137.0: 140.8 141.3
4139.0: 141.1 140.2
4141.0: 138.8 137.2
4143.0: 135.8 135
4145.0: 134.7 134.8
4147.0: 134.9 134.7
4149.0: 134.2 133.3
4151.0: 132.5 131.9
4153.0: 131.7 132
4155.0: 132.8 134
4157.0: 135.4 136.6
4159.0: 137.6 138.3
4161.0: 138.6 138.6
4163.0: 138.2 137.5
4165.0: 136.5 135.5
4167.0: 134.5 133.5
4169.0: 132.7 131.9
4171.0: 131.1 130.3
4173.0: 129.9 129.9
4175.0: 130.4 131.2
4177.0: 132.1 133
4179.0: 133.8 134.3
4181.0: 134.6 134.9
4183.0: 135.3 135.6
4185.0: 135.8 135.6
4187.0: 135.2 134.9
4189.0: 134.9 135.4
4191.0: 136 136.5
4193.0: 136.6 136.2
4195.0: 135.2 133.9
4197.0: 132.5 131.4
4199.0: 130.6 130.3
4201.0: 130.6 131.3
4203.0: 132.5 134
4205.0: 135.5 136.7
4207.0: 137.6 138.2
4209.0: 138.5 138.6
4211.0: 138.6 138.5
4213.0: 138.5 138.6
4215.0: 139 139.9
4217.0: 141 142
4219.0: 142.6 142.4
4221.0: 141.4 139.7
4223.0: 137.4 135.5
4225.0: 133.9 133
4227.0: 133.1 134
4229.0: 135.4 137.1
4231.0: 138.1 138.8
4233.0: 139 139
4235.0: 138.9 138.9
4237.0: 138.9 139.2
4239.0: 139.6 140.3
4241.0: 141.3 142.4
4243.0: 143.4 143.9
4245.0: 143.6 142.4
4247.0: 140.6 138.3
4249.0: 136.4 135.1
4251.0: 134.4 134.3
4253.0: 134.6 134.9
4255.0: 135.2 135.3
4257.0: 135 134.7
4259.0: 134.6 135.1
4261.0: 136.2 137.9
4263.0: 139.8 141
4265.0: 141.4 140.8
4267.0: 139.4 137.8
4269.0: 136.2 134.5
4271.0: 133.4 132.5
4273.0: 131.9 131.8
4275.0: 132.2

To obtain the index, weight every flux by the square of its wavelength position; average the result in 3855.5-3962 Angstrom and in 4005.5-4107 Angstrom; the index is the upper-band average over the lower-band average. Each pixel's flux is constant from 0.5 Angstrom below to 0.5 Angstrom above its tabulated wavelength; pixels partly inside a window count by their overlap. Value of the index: 1.21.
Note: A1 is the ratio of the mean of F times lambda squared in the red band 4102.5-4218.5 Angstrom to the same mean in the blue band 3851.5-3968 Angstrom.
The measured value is 1.24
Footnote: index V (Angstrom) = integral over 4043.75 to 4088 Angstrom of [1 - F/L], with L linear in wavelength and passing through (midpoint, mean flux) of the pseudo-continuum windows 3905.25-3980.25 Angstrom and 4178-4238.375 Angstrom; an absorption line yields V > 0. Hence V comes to -3.9 Angstrom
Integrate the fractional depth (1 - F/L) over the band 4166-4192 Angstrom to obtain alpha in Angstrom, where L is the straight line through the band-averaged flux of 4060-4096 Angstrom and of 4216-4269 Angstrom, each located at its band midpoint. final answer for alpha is 0.6 Angstrom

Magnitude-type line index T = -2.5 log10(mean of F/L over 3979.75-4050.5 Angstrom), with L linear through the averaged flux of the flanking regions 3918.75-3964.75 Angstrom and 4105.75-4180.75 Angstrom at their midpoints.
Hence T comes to -0.160 mag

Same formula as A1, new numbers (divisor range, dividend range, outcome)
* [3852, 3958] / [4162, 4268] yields 1.28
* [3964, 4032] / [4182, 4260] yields 1.16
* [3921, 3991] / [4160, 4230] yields 1.32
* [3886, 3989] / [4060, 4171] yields 1.23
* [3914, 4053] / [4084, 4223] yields 1.14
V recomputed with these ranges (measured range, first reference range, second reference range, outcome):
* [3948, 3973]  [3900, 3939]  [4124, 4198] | 2.7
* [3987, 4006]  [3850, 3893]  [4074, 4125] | -1.6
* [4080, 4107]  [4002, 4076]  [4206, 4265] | 1.4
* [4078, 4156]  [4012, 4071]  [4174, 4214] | 2.5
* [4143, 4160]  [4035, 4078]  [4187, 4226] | 0.4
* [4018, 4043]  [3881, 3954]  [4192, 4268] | -3.5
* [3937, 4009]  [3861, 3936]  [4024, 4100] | 3.8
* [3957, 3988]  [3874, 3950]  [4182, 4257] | 3.0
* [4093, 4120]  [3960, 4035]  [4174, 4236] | 0.5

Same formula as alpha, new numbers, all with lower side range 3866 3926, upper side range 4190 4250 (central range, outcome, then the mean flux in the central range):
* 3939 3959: 0.7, 124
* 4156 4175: 0.2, 135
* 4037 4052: -1.4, 144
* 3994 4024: -2.9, 143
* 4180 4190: 0.1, 135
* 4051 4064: -0.5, 137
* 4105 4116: 0.5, 128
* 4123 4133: -0.1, 136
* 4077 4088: -0.2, 135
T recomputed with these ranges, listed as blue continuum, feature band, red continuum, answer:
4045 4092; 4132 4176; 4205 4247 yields 0.02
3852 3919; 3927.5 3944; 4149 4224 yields 0.23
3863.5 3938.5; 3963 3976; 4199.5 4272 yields 0.26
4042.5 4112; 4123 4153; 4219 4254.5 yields 0.00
